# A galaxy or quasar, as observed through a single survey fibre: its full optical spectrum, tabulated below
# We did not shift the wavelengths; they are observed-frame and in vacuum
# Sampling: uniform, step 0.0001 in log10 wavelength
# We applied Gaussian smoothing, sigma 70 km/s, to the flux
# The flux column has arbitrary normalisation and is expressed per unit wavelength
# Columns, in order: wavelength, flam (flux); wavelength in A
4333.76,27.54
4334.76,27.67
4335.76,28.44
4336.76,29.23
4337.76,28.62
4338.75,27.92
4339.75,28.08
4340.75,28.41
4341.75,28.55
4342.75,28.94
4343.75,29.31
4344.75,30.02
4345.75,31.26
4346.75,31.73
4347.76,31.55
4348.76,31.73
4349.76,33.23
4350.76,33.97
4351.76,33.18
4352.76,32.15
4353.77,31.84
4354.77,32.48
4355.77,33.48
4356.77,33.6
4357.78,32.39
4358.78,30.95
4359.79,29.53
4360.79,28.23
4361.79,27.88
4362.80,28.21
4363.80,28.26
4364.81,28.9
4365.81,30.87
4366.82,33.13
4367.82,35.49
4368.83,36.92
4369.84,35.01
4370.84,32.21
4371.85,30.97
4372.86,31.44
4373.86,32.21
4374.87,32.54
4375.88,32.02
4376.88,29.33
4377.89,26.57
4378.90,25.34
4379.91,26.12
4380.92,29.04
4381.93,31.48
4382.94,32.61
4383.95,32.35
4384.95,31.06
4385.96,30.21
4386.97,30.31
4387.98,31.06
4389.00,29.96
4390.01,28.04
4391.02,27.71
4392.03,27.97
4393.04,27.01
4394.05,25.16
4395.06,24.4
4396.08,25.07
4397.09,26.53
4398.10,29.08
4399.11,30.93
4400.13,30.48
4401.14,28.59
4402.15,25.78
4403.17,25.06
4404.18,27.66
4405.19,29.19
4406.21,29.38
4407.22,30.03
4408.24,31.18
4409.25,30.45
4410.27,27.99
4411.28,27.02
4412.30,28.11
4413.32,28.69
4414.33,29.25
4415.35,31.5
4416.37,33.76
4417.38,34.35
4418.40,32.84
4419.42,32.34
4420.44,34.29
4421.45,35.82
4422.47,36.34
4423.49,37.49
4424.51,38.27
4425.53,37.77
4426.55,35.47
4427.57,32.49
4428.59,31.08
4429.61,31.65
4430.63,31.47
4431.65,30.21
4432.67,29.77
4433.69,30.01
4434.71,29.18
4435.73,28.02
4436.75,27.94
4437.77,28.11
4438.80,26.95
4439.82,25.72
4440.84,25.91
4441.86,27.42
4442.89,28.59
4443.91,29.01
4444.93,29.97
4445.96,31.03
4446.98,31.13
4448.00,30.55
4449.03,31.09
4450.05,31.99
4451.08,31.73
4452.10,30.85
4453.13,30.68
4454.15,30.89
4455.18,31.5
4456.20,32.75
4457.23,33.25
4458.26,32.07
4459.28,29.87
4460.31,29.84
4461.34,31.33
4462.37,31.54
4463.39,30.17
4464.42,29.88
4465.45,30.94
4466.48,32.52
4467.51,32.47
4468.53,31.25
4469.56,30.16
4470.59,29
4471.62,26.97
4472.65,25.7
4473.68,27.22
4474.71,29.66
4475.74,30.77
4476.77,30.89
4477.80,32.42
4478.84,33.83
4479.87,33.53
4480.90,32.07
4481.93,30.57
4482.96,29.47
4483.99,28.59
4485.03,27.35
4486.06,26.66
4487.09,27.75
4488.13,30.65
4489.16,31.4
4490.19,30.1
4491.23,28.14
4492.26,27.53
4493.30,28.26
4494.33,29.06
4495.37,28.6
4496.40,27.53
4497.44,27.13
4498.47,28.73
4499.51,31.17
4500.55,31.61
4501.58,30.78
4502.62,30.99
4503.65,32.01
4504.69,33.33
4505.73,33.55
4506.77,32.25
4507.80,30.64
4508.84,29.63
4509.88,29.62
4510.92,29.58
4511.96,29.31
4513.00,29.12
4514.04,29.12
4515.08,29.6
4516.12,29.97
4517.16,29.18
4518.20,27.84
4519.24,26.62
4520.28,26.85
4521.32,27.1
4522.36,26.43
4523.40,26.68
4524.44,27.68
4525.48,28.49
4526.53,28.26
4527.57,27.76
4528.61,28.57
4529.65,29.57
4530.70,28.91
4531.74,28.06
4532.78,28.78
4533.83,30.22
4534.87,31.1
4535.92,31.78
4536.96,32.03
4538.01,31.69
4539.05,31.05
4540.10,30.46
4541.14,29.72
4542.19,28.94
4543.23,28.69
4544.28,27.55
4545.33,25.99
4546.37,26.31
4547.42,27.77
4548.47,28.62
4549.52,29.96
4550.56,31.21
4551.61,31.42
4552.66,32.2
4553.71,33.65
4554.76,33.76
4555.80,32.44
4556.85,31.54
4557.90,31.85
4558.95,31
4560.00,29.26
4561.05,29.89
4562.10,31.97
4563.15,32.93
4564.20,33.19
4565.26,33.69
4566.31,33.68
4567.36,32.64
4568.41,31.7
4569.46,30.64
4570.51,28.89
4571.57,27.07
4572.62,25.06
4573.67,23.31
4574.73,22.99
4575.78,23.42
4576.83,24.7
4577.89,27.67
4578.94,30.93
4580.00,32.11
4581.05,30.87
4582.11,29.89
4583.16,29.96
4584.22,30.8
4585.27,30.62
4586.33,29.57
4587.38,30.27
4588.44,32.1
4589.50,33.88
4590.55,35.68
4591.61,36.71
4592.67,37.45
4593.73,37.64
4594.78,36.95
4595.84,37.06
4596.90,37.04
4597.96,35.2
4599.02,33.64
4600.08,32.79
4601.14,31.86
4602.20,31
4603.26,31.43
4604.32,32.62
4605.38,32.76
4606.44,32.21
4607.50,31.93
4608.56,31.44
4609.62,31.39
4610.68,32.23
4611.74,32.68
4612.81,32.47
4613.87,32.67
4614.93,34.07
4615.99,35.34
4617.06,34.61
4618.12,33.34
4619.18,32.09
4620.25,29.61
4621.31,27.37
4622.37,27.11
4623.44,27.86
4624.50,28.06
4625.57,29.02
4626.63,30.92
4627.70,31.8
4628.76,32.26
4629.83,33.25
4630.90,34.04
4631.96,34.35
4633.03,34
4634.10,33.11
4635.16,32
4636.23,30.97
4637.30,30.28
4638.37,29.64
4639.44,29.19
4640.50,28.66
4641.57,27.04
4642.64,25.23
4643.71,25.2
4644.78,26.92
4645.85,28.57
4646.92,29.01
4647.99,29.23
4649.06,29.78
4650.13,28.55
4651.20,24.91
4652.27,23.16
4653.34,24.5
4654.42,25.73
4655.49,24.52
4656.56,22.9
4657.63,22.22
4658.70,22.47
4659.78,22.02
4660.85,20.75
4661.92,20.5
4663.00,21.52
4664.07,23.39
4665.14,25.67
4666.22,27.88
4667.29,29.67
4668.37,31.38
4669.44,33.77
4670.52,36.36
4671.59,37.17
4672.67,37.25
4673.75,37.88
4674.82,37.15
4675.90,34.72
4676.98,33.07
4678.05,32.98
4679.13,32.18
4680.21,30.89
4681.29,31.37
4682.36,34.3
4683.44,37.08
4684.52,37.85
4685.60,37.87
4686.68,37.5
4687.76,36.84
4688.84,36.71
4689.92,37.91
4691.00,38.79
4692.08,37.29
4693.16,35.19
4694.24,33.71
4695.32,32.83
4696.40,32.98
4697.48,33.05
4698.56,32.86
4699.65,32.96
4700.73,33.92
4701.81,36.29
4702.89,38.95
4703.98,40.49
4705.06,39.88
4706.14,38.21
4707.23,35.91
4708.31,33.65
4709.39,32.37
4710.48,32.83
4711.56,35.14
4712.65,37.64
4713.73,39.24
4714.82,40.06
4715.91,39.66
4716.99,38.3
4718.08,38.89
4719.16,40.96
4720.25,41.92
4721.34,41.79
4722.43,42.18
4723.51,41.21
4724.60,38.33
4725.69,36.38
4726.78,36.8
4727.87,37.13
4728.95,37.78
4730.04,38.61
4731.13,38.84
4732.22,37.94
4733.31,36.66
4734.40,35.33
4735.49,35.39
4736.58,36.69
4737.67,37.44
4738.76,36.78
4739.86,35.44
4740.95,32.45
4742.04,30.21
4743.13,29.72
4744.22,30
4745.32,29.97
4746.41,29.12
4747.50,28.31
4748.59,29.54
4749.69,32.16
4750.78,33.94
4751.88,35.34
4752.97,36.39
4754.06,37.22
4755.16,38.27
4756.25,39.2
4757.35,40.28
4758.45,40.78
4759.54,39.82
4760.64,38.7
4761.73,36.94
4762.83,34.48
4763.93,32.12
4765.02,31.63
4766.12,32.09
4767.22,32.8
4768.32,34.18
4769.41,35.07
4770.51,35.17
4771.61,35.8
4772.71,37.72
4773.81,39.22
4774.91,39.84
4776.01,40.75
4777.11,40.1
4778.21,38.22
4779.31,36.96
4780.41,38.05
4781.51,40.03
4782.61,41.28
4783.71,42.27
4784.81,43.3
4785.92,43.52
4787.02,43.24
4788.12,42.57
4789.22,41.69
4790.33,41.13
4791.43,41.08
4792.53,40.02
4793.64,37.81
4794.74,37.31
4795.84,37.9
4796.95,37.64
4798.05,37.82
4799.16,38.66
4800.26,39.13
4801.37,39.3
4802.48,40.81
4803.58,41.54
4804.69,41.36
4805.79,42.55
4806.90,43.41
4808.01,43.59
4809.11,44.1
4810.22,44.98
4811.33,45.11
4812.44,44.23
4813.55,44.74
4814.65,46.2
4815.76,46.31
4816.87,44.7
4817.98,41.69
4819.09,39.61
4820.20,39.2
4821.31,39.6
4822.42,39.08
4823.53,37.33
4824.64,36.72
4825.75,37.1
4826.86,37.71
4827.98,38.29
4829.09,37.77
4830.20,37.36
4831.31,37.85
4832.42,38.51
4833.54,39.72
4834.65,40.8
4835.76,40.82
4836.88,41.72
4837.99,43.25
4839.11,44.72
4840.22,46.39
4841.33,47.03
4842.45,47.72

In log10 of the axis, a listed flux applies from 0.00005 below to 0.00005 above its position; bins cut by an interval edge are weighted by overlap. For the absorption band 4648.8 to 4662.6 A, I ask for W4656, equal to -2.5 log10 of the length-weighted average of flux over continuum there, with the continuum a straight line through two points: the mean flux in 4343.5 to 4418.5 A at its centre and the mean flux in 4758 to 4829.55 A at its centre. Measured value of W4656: 0.46 mag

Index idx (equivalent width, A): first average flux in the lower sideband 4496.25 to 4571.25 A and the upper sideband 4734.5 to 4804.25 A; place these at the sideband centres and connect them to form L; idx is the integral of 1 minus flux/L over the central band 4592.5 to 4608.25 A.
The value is -0.98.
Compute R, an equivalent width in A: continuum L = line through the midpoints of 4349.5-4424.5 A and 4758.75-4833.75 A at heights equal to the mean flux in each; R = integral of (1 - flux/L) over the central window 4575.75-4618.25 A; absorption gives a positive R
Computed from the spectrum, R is 3.1 A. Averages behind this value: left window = 30.5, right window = 39.5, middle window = 32.6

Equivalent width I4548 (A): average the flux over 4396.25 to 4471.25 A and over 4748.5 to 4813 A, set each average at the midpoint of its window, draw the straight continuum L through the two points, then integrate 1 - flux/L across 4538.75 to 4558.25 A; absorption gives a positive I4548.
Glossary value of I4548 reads 1.9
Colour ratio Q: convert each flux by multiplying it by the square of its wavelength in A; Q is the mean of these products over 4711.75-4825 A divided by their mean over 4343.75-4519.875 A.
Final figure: 1.46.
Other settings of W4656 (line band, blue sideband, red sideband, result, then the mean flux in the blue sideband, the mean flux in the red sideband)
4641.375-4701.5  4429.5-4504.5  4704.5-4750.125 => 0.14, 29.9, 36.1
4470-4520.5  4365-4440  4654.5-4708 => 0.05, 30.4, 32.6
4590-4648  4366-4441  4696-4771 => 0.07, 30.4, 36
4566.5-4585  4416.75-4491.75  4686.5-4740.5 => 0.18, 30.8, 37.1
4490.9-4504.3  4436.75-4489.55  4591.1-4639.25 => 0.04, 30.1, 32.5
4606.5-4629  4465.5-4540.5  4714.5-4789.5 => 0.06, 29.6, 37.1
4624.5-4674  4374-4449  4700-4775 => 0.21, 30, 36.3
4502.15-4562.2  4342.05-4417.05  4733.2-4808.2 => 0.11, 30.1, 37.3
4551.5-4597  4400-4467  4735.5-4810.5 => 0.08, 30.7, 37.6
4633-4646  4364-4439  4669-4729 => 0.21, 30.5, 36.5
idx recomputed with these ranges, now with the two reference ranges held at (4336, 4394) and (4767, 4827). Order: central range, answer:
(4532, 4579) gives 6.72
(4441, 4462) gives 1.15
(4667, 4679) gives 0.89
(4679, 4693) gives 0.66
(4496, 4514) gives 1.76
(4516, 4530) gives 2.56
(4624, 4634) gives 1.22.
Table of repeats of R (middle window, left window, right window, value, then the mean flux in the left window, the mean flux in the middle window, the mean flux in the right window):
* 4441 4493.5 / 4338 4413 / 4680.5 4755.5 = 2.2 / 29.9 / 30.2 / 36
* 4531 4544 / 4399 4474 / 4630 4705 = 0.3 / 30.6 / 30.1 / 31.2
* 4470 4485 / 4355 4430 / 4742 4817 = 1.1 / 30.6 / 30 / 38.4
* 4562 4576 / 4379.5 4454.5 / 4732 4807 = 1.6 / 30.1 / 29.4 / 37.2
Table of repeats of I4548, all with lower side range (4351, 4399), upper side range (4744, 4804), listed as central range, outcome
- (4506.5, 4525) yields 2.31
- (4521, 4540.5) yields 2.28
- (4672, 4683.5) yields 0.44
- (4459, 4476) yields 1.05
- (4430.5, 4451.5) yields 1.45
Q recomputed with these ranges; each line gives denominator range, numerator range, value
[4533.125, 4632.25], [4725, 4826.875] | 1.33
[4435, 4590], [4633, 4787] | 1.25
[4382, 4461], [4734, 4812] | 1.45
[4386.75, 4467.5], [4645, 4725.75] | 1.23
